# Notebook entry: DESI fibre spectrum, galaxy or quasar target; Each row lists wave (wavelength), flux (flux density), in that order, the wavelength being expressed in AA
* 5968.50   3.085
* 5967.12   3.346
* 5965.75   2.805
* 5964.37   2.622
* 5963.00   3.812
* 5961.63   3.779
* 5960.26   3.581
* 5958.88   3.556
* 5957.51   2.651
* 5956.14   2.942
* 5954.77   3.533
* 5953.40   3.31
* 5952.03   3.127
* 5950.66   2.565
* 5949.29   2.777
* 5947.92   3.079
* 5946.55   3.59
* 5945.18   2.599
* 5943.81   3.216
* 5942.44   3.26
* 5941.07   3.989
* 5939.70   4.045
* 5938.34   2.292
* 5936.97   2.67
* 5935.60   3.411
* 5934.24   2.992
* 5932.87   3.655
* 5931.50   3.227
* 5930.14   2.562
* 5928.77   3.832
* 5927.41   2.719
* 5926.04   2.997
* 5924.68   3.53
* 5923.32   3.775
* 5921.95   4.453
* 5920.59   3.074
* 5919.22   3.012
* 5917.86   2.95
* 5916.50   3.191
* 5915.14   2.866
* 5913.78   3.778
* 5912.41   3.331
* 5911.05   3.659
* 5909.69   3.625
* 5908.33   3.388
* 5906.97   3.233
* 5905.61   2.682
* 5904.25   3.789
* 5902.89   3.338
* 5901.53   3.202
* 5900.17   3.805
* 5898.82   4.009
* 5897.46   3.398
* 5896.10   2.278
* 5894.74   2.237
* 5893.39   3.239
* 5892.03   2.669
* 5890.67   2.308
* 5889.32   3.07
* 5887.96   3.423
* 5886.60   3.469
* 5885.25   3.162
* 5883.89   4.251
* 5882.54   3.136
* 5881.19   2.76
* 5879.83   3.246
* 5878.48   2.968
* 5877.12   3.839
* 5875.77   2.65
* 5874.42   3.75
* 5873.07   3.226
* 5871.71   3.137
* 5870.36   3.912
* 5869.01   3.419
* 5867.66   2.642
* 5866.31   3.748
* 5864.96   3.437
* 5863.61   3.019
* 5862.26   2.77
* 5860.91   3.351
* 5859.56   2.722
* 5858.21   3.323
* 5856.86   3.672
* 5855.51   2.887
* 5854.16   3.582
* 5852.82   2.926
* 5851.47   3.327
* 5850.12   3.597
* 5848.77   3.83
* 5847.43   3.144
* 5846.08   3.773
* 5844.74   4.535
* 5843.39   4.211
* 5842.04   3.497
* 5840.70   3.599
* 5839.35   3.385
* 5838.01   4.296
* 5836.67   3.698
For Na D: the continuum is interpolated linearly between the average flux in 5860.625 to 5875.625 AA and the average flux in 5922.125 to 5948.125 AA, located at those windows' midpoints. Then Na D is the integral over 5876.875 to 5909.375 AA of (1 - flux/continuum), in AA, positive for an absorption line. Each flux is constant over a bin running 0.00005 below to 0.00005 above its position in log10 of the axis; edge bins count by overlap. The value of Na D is 0.8 AA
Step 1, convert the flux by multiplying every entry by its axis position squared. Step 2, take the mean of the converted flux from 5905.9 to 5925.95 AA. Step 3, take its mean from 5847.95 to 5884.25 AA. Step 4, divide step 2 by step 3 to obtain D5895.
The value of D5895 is 1.0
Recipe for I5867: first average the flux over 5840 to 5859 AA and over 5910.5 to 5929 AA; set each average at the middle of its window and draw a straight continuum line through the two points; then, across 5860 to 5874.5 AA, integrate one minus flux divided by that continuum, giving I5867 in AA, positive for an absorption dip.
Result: 0.92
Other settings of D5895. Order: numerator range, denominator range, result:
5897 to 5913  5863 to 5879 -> 1.05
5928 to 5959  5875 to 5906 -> 1.01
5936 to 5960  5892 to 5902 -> 1.02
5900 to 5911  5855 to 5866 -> 1.08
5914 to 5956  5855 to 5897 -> 1.04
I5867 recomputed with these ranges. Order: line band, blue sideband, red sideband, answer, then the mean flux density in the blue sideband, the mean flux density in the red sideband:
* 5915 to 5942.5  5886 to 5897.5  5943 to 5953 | -2.9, 2.87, 3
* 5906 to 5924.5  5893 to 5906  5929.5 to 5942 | -1.1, 3.21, 3.21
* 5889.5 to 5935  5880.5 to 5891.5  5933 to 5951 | -1.0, 3.19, 3.14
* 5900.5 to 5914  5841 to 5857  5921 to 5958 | -0.2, 3.58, 3.22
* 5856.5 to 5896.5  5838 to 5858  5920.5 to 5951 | 3.6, 3.59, 3.24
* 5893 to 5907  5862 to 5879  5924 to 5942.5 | 0.3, 3.29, 3.23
